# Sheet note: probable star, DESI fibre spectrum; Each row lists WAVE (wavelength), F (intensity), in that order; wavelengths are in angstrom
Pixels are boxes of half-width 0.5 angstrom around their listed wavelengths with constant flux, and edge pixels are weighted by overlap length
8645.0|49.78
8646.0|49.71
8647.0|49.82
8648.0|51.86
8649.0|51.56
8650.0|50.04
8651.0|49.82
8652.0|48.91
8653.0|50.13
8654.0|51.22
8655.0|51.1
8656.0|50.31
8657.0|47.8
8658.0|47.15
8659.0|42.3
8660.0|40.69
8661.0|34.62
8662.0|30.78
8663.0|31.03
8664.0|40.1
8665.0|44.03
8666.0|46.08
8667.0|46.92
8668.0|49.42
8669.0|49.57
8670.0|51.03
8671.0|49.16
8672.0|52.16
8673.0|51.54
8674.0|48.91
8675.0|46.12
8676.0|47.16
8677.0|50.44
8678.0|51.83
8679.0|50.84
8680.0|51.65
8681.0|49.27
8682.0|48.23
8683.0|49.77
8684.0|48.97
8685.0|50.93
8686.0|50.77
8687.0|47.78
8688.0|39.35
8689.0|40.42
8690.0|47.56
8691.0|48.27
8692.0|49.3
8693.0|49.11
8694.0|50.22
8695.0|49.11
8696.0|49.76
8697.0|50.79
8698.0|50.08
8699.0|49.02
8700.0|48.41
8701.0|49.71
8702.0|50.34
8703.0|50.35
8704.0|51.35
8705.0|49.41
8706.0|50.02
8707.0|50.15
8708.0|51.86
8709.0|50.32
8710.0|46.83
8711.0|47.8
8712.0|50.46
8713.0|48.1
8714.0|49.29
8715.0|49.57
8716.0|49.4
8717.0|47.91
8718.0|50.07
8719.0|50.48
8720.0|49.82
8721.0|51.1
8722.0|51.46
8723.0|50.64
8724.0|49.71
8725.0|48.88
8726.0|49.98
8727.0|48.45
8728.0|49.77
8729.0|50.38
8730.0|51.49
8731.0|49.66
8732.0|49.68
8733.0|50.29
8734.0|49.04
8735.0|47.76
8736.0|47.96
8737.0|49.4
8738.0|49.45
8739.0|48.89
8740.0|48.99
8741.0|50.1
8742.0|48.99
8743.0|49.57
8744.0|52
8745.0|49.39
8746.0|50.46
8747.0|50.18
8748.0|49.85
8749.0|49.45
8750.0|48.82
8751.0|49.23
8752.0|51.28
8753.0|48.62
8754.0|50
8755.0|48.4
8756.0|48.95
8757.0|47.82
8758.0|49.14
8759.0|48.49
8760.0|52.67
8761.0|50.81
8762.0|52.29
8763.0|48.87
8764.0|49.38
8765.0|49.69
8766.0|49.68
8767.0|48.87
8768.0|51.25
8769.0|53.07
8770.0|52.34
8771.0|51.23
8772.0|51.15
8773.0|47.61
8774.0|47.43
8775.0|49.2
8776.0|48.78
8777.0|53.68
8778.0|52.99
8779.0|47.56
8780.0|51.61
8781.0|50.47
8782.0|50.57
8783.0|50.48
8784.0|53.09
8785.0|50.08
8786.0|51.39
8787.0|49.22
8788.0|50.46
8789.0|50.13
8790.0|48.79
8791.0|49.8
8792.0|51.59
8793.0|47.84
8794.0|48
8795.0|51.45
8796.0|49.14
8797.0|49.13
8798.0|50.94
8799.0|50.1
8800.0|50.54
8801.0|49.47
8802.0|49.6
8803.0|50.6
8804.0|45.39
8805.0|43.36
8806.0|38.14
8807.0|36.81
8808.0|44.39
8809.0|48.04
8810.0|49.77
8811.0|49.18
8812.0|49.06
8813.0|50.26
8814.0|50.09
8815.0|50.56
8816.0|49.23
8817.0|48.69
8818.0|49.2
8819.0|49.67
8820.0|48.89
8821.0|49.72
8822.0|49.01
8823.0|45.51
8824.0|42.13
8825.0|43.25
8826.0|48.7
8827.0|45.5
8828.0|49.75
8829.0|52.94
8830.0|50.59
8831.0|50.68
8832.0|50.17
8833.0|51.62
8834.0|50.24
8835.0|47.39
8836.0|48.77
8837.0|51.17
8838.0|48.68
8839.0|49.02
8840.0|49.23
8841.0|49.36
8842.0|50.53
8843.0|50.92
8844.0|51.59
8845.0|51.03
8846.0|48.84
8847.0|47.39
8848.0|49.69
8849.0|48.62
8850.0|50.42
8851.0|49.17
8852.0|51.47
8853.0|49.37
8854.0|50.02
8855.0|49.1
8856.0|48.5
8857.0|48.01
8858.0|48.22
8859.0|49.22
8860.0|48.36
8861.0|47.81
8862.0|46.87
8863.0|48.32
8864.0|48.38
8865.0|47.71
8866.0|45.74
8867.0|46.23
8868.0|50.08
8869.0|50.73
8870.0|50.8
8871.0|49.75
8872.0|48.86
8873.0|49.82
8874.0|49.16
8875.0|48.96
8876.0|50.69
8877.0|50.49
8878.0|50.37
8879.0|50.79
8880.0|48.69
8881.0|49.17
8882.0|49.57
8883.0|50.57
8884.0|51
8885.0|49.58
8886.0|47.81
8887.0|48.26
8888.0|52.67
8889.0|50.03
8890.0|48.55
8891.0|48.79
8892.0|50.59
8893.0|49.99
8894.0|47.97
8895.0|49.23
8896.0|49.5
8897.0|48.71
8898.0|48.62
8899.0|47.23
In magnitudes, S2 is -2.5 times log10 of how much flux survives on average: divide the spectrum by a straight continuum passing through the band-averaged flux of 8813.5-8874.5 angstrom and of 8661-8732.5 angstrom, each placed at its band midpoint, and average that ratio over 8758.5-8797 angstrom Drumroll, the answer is -0.03 mag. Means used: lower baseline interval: 48.5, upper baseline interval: 49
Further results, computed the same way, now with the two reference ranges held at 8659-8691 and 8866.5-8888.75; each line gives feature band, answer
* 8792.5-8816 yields 0.01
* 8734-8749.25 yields -0.05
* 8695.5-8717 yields -0.06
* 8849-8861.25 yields 0.00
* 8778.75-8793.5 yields -0.05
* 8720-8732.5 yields -0.06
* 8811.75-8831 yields 0.00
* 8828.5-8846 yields -0.02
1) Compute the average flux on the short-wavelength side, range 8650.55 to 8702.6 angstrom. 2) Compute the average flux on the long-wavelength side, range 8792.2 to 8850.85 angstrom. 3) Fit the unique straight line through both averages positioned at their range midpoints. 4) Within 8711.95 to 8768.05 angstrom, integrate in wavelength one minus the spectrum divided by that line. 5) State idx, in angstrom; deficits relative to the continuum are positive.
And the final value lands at -2.0 angstrom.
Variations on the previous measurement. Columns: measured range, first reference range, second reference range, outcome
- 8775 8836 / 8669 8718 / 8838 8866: 0.2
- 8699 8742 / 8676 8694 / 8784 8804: -0.6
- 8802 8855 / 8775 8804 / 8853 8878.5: 1.0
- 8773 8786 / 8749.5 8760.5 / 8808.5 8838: -0.3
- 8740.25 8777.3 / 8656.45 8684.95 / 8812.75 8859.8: -1.6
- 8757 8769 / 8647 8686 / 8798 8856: -0.5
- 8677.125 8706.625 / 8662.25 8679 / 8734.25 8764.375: -0.8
